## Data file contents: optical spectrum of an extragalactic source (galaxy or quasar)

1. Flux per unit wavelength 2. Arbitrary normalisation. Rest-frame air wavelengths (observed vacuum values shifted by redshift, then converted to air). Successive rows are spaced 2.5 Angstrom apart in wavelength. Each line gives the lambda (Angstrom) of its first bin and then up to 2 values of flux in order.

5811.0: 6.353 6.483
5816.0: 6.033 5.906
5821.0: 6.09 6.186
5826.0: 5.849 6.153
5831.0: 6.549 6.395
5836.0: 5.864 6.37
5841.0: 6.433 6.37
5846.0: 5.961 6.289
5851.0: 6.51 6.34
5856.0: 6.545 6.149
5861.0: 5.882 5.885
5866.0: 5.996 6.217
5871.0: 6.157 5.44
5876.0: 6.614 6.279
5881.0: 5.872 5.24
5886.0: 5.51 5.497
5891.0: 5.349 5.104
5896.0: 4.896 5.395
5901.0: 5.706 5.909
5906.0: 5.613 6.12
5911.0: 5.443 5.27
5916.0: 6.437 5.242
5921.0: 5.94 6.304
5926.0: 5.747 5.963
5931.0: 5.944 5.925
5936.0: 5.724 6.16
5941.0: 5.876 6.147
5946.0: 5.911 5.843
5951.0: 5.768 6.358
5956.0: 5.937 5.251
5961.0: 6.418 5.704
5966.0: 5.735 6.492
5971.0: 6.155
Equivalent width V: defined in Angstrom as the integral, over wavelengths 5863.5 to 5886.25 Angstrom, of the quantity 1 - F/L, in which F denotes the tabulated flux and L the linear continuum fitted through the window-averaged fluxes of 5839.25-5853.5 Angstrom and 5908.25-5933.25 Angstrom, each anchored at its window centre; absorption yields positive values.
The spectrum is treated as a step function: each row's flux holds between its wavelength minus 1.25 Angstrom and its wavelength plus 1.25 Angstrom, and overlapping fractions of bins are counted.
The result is 0.7 Angstrom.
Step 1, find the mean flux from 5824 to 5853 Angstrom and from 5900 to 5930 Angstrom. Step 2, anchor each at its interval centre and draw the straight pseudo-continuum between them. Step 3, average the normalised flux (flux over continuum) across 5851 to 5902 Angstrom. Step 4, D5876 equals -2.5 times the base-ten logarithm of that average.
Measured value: 0.039 mag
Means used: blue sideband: 6.25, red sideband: 5.81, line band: 5.82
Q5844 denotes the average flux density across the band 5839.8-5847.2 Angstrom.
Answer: 6.26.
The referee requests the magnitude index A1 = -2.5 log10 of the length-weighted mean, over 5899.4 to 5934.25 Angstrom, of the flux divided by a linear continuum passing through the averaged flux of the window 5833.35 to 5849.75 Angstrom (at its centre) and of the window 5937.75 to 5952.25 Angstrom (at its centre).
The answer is 0.04 mag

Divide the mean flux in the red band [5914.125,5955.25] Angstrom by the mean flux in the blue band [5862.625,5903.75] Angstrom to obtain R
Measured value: 1.04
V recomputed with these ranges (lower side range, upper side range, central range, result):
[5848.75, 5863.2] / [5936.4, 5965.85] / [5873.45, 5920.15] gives 3.7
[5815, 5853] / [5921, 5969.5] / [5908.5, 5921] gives 0.7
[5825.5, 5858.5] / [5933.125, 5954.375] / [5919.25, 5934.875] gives 0.2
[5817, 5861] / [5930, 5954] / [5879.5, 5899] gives 2.3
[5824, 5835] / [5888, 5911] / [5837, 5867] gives -1.2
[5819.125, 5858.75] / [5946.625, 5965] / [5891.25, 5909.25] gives 1.6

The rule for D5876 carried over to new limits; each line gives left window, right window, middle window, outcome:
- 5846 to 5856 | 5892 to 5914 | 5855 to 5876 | 0.01 mag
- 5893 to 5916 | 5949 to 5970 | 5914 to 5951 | -0.03 mag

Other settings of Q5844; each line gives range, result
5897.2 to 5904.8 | 5.66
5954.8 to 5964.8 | 5.83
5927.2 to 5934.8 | 5.94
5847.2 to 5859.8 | 6.36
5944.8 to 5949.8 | 5.88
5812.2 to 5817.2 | 6.26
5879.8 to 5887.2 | 5.54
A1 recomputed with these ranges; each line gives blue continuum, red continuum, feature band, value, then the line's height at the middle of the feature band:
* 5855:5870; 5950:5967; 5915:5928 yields 0.01 mag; 5.97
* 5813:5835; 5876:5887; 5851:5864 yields -0.04 mag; 5.97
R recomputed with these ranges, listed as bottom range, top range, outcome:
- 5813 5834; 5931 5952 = 0.96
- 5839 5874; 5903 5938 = 0.94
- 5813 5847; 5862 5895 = 0.93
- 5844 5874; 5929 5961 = 0.97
